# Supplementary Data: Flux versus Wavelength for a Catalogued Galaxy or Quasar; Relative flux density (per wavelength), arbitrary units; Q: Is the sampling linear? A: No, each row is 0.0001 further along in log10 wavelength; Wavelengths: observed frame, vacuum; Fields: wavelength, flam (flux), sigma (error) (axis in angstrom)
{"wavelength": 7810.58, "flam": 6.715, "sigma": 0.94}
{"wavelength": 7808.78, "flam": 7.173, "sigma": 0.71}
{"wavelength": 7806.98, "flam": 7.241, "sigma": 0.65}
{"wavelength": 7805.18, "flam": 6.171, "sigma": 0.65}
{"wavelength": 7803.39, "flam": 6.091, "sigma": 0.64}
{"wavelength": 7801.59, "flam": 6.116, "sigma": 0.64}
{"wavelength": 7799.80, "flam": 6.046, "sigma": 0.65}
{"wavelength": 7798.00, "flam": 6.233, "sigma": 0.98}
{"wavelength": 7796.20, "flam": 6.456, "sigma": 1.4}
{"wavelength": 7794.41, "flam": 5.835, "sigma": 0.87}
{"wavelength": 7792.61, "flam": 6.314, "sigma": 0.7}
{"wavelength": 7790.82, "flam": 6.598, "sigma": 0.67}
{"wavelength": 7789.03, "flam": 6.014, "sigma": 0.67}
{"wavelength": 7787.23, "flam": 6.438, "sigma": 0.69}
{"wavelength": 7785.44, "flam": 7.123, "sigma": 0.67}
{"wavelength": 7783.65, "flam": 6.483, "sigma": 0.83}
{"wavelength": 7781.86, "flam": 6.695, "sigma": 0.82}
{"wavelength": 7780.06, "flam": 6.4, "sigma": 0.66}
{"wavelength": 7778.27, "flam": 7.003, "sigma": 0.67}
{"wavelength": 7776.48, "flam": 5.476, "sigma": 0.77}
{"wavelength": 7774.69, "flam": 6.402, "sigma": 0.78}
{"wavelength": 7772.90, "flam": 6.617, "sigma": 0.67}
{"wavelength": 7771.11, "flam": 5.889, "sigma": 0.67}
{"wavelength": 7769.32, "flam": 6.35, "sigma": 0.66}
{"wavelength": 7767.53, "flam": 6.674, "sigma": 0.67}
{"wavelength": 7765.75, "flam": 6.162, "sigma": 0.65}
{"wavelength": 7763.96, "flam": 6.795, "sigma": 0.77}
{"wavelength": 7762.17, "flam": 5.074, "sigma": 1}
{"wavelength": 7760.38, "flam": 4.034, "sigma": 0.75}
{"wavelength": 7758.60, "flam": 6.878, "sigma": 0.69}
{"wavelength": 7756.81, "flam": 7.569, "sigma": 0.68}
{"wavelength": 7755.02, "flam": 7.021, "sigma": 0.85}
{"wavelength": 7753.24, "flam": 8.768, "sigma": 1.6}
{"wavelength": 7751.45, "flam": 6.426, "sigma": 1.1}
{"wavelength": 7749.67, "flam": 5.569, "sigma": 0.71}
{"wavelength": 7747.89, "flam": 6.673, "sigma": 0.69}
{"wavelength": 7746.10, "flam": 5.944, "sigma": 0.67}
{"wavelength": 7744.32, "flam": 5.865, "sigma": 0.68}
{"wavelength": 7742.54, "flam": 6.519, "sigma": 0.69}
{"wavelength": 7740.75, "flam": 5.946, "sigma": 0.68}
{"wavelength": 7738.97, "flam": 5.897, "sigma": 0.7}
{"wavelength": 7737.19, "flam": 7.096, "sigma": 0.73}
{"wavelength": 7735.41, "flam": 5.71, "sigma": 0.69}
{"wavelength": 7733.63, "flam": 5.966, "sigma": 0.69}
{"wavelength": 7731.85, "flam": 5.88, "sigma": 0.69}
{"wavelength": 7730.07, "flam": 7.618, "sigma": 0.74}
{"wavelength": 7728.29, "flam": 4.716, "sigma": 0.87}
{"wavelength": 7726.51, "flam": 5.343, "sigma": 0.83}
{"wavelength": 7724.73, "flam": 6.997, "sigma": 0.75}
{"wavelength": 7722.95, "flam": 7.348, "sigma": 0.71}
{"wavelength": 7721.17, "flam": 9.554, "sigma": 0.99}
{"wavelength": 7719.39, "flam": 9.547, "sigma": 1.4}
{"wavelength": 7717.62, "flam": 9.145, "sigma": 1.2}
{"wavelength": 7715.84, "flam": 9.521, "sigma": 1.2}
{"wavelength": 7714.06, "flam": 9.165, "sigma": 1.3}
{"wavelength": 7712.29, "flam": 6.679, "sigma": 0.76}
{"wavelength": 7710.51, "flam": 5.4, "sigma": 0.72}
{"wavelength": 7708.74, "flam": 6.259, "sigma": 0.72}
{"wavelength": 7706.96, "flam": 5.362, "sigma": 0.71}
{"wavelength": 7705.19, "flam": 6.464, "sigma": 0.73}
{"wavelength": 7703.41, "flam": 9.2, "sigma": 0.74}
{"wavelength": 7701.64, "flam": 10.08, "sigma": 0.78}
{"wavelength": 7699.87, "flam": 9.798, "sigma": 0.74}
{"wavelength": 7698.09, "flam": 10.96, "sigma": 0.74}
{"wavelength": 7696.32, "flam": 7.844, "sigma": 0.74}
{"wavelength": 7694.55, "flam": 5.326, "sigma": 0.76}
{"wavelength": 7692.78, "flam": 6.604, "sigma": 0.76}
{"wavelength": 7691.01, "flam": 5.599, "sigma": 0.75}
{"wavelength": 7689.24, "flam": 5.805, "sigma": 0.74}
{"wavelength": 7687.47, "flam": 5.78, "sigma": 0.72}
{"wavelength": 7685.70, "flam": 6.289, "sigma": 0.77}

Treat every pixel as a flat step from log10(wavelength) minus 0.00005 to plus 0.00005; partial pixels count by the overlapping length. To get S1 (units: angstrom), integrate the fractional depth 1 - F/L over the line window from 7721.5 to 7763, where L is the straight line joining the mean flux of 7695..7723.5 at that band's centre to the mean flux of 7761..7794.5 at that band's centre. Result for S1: 5.47 angstrom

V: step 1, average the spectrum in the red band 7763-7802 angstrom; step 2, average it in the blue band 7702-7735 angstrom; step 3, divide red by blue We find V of 0.88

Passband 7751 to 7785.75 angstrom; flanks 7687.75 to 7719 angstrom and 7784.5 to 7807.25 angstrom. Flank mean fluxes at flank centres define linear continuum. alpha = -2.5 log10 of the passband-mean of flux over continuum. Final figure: 0.04 mag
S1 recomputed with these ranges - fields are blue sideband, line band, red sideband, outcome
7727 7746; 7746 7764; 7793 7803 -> -1.0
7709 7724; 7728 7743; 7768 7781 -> 2.7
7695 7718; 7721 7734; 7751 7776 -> 1.6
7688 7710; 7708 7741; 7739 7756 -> -0.6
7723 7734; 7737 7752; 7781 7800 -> 0.2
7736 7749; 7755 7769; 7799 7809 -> 0.2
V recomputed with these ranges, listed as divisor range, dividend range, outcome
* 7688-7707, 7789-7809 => 0.83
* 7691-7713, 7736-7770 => 0.86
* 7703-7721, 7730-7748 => 0.80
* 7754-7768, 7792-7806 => 0.98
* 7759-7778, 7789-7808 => 1.05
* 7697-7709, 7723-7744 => 0.74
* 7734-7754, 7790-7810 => 1.00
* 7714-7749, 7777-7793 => 0.94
